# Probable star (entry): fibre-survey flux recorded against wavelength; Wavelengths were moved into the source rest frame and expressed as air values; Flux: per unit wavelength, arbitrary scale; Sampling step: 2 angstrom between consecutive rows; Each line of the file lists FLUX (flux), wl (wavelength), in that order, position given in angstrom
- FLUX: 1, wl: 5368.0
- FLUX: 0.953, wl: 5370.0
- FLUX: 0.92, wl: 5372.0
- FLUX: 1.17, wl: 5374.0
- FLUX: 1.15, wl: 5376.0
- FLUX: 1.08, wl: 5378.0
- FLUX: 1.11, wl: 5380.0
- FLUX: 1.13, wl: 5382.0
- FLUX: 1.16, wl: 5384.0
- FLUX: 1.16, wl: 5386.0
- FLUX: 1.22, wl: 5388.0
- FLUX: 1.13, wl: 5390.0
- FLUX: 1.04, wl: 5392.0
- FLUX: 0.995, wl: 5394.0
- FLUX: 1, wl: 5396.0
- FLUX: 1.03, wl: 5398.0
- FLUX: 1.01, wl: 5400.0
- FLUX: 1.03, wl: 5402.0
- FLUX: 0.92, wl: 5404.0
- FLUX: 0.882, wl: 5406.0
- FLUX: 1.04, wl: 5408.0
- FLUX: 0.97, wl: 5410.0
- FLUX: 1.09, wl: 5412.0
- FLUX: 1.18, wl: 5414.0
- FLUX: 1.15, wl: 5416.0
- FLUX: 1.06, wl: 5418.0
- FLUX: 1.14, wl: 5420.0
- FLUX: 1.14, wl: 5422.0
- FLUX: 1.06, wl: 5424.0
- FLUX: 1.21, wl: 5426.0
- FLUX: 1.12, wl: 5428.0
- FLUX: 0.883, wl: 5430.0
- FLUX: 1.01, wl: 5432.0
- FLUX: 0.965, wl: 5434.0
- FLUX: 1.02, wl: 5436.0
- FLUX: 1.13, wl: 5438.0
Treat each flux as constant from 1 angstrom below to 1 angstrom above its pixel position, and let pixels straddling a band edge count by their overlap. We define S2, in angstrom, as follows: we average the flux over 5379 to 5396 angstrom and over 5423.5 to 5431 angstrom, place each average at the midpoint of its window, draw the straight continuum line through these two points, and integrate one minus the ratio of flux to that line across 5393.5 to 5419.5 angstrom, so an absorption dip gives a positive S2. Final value 1.4 angstrom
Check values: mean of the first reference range 1.11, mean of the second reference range 1.07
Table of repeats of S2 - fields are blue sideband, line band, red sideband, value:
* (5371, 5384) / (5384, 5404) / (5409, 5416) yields 0.5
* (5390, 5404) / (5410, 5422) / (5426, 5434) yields -1.1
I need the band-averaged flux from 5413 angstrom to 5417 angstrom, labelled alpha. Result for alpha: 1.17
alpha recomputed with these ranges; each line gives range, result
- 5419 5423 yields 1.14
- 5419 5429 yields 1.13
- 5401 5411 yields 0.968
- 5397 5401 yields 1.02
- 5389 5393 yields 1.08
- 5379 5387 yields 1.14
